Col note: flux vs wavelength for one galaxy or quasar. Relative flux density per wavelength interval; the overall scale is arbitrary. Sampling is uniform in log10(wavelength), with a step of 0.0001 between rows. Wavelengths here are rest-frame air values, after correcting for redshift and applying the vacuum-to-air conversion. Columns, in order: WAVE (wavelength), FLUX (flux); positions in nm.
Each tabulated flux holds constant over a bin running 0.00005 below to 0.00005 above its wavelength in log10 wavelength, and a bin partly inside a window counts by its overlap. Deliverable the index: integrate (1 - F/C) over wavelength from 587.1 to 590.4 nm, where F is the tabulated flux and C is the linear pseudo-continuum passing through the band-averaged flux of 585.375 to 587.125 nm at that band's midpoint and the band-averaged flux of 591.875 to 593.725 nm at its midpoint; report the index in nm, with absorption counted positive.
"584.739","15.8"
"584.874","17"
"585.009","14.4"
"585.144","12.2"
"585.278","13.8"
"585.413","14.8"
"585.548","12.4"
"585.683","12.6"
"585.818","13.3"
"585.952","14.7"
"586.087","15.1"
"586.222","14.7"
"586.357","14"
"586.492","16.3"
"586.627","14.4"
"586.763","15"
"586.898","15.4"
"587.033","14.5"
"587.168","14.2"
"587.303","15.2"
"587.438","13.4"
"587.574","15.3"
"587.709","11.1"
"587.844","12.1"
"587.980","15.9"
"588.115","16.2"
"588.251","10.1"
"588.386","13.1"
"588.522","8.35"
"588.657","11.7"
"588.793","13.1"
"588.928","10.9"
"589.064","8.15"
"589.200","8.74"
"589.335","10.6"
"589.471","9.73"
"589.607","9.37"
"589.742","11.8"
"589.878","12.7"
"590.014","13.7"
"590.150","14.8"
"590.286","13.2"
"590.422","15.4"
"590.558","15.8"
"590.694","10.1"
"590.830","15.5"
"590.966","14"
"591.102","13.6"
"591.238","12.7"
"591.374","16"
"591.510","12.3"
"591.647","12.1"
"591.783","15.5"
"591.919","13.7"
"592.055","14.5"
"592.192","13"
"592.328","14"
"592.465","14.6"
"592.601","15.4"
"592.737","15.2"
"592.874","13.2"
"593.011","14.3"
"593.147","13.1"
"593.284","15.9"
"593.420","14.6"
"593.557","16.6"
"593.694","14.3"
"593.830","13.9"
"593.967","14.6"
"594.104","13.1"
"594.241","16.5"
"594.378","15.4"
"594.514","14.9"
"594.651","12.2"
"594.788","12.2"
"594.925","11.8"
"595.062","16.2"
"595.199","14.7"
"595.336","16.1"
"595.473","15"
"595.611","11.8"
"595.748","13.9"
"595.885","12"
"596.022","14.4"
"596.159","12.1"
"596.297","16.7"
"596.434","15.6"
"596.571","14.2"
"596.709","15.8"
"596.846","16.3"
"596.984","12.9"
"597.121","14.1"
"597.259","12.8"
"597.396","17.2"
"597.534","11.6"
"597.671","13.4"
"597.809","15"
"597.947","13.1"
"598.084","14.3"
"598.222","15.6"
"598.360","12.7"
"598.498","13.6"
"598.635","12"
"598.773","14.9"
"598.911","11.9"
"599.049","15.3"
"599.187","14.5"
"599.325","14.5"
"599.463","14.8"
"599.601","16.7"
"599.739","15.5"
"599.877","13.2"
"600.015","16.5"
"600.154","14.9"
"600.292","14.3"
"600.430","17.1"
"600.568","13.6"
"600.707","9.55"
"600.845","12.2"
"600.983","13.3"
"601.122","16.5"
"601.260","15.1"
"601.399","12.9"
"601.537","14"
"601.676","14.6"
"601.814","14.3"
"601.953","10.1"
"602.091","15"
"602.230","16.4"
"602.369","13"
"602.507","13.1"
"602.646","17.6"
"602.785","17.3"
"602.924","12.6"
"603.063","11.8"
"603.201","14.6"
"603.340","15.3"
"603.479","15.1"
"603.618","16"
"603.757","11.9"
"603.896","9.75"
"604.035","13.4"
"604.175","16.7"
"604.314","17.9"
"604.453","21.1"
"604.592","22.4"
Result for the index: 0.49 nm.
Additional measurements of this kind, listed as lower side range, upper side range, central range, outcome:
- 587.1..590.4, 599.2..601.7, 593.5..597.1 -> -0.24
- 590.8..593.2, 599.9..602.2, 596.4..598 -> -0.03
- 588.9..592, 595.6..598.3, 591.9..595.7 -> -0.25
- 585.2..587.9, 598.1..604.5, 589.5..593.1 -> 0.14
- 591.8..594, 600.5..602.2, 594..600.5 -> -0.17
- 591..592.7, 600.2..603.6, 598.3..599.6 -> 0.01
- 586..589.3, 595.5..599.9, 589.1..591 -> 0.14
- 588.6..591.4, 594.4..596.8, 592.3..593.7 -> -0.14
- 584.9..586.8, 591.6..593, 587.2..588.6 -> 0.11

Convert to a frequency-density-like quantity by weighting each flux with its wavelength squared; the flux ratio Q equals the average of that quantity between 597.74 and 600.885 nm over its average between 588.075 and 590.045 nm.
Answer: 1.32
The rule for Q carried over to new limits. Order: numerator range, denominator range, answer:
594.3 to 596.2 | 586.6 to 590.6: 1.11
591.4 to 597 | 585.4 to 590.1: 1.13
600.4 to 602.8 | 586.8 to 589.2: 1.15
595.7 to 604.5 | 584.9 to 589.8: 1.15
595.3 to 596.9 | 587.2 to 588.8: 1.14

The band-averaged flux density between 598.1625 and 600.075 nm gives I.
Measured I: 14.4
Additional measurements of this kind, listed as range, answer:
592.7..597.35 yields 14.3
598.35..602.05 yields 14.1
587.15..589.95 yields 11.9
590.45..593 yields 14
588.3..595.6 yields 13.4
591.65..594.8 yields 14.4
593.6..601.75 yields 14.2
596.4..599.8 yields 14.3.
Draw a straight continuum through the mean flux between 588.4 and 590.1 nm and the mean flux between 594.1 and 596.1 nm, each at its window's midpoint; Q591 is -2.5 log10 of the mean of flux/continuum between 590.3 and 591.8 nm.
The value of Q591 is -0.17 mag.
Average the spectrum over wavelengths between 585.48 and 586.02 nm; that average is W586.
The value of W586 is 13.3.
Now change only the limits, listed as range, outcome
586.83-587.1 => 15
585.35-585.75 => 13.2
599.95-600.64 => 15.2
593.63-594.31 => 14.5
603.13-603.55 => 15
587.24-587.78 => 13.7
